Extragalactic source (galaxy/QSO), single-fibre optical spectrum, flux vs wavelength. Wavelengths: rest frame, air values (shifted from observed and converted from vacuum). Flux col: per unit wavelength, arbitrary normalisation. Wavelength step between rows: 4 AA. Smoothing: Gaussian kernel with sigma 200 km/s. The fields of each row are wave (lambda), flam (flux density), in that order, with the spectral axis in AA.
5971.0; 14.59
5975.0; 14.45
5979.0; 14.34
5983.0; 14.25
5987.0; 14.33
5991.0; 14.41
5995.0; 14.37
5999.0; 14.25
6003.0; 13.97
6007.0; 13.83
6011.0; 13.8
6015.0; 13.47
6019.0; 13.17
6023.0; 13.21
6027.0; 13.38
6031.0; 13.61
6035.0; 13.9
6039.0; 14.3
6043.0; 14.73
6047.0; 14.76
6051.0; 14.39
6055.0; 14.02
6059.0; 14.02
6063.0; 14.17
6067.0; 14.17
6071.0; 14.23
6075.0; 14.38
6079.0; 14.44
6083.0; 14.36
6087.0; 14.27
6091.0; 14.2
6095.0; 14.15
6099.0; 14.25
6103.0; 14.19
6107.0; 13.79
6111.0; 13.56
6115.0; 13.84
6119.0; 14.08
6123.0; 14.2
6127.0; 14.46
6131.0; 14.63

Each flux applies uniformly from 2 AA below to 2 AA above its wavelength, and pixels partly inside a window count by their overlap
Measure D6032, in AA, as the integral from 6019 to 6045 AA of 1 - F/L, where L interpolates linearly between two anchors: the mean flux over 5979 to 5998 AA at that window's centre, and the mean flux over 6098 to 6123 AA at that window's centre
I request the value 0.7 AA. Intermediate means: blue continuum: 14.3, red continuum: 14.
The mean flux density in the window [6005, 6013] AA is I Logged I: 13.8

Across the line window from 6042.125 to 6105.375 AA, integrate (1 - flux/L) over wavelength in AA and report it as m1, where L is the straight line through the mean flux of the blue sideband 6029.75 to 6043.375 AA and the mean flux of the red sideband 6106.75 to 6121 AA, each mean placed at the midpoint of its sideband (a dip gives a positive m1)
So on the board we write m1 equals -1.5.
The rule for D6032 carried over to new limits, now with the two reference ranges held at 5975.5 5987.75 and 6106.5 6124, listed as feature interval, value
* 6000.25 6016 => 0.5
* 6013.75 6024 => 0.7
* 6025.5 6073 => -0.2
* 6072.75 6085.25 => -0.3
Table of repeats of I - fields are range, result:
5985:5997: 14.4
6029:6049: 14.3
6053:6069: 14.1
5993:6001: 14.3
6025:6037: 13.6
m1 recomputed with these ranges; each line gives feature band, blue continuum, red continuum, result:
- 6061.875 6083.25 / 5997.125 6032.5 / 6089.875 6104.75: -0.4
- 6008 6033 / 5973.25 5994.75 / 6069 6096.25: 1.5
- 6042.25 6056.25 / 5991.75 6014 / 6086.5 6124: -0.4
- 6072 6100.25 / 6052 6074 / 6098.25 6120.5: -0.5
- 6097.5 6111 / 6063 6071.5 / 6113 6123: 0.1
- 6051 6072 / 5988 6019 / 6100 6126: -0.3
